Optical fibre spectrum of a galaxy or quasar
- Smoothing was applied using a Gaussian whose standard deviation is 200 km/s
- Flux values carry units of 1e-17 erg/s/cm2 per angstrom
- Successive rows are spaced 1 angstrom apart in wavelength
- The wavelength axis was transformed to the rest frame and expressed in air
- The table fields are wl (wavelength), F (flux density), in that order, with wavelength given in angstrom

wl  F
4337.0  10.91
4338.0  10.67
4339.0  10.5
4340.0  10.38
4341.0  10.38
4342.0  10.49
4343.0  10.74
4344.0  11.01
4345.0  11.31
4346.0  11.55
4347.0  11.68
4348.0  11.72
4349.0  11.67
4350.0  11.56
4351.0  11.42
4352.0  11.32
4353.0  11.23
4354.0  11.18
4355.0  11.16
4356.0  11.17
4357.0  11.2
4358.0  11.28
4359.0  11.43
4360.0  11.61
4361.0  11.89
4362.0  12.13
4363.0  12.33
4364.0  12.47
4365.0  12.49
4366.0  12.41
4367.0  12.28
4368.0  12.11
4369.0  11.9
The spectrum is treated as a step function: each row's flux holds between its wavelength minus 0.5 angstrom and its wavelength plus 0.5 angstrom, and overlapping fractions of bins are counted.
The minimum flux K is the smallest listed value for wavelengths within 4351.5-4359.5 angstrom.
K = 11.16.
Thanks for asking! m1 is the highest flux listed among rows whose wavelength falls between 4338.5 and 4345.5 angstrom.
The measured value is 11.31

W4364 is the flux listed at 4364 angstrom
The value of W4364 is 12.47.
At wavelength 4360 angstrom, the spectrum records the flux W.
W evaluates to 11.61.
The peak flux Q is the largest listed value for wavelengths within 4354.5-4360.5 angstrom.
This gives 11.61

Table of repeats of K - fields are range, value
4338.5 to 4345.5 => 10.38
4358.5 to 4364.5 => 11.43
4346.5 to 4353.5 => 11.23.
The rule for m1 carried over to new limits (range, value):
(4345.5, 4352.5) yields 11.72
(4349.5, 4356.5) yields 11.56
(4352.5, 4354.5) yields 11.23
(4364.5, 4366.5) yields 12.49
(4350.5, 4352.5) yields 11.42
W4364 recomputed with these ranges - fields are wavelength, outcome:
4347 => 11.68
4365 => 12.49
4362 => 12.13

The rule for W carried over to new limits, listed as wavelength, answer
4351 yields 11.42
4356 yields 11.17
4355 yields 11.16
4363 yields 12.33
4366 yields 12.41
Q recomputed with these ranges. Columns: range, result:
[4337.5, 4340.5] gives 10.67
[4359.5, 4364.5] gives 12.47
